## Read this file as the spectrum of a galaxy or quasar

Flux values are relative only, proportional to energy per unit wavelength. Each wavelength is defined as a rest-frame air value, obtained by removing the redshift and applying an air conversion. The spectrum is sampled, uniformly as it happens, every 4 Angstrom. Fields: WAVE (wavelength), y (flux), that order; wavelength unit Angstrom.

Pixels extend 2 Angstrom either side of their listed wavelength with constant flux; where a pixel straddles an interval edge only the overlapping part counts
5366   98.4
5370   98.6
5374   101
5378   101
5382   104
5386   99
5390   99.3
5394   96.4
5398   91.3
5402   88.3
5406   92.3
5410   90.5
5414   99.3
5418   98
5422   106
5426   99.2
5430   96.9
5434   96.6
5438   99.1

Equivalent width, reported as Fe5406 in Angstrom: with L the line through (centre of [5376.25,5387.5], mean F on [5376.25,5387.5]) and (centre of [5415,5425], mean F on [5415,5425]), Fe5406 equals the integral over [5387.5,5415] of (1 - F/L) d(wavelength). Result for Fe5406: 2.1 Angstrom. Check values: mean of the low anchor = 101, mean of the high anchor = 101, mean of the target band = 93.8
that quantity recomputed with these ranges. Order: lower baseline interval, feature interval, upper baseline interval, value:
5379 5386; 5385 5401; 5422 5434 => 0.9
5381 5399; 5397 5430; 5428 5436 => 0.5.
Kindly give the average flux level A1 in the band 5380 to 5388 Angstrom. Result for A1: 102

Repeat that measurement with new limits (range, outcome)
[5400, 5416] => 92.6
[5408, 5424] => 98.5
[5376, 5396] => 99.9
